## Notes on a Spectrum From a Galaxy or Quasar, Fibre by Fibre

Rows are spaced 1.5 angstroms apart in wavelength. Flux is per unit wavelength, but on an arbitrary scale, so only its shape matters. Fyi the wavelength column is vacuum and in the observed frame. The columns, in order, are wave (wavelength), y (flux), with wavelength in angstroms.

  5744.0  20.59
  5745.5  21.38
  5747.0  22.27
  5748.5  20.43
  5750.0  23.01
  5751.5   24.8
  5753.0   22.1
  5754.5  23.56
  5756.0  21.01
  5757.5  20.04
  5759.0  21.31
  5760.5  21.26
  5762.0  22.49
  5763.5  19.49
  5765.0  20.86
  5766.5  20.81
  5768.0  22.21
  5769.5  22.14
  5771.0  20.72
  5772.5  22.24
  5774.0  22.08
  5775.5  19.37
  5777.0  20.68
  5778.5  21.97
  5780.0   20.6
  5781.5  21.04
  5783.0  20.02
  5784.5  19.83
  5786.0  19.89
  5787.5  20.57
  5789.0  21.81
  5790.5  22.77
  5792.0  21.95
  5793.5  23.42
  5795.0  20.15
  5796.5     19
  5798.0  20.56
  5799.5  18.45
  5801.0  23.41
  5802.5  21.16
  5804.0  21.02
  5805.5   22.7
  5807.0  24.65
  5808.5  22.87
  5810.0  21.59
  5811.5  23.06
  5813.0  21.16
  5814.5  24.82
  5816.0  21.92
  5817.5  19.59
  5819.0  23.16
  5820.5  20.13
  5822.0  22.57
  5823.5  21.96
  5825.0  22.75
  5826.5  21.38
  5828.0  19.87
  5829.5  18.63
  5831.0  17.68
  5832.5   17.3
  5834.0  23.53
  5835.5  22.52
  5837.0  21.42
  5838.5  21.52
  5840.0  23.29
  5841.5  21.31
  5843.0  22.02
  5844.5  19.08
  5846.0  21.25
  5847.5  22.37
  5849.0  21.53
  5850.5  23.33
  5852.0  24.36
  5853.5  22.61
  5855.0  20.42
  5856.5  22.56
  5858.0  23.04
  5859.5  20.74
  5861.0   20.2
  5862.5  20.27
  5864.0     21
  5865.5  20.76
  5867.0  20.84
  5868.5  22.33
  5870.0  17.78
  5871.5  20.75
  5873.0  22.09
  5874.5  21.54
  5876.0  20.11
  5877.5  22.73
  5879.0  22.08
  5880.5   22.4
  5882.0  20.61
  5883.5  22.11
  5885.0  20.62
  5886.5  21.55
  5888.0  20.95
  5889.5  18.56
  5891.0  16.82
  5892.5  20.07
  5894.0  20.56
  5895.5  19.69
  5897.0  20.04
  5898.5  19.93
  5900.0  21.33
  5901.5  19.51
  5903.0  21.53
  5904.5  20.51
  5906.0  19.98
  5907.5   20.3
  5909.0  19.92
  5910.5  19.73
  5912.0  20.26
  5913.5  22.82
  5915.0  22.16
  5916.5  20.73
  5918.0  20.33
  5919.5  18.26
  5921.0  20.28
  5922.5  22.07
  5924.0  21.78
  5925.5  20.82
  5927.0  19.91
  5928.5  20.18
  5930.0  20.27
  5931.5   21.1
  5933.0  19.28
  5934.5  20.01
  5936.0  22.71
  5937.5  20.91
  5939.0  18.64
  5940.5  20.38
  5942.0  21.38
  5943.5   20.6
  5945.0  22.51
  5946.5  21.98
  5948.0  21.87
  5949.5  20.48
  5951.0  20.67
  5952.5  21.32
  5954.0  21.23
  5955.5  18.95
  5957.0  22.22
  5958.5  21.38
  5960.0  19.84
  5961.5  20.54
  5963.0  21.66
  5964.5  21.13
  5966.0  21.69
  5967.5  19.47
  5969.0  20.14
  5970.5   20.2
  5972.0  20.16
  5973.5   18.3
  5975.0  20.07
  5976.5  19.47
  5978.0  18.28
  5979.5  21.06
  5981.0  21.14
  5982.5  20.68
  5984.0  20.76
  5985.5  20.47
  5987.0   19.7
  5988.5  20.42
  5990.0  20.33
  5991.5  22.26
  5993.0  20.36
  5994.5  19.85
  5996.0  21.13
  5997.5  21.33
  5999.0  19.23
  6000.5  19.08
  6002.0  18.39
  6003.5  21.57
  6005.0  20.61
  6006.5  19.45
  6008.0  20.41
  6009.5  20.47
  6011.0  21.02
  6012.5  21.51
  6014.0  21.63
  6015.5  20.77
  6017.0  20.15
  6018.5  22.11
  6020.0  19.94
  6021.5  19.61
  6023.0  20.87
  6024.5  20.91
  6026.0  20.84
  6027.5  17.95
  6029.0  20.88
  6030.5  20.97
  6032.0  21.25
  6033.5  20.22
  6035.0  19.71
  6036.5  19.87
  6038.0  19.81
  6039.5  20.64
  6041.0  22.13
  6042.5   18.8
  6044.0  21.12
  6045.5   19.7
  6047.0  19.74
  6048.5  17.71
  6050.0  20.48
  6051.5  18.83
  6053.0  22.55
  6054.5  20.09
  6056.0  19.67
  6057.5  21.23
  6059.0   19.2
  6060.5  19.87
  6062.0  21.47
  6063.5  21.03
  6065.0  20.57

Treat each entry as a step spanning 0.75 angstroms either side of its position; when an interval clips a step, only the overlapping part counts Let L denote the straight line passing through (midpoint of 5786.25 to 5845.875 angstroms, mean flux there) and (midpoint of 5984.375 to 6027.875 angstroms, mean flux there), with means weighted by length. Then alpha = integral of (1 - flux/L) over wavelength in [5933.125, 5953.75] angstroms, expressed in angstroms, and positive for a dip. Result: -0.2 angstroms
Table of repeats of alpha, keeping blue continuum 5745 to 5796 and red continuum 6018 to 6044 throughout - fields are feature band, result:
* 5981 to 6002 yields 0.2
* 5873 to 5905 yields 0.4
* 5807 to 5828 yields -0.9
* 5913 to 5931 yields 0.0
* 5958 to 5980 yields 0.5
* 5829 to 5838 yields 0.4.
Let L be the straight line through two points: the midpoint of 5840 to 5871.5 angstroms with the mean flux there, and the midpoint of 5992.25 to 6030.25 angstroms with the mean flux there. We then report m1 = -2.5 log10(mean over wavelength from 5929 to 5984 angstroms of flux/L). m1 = 0.009 mag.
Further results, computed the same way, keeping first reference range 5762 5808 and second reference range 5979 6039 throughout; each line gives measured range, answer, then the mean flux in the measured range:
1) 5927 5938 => 0.01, 20.6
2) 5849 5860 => -0.07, 22.4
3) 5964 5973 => 0.01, 20.4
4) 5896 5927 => 0.01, 20.6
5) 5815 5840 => 0.00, 21.1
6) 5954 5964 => -0.01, 20.8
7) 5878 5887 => -0.04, 21.6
